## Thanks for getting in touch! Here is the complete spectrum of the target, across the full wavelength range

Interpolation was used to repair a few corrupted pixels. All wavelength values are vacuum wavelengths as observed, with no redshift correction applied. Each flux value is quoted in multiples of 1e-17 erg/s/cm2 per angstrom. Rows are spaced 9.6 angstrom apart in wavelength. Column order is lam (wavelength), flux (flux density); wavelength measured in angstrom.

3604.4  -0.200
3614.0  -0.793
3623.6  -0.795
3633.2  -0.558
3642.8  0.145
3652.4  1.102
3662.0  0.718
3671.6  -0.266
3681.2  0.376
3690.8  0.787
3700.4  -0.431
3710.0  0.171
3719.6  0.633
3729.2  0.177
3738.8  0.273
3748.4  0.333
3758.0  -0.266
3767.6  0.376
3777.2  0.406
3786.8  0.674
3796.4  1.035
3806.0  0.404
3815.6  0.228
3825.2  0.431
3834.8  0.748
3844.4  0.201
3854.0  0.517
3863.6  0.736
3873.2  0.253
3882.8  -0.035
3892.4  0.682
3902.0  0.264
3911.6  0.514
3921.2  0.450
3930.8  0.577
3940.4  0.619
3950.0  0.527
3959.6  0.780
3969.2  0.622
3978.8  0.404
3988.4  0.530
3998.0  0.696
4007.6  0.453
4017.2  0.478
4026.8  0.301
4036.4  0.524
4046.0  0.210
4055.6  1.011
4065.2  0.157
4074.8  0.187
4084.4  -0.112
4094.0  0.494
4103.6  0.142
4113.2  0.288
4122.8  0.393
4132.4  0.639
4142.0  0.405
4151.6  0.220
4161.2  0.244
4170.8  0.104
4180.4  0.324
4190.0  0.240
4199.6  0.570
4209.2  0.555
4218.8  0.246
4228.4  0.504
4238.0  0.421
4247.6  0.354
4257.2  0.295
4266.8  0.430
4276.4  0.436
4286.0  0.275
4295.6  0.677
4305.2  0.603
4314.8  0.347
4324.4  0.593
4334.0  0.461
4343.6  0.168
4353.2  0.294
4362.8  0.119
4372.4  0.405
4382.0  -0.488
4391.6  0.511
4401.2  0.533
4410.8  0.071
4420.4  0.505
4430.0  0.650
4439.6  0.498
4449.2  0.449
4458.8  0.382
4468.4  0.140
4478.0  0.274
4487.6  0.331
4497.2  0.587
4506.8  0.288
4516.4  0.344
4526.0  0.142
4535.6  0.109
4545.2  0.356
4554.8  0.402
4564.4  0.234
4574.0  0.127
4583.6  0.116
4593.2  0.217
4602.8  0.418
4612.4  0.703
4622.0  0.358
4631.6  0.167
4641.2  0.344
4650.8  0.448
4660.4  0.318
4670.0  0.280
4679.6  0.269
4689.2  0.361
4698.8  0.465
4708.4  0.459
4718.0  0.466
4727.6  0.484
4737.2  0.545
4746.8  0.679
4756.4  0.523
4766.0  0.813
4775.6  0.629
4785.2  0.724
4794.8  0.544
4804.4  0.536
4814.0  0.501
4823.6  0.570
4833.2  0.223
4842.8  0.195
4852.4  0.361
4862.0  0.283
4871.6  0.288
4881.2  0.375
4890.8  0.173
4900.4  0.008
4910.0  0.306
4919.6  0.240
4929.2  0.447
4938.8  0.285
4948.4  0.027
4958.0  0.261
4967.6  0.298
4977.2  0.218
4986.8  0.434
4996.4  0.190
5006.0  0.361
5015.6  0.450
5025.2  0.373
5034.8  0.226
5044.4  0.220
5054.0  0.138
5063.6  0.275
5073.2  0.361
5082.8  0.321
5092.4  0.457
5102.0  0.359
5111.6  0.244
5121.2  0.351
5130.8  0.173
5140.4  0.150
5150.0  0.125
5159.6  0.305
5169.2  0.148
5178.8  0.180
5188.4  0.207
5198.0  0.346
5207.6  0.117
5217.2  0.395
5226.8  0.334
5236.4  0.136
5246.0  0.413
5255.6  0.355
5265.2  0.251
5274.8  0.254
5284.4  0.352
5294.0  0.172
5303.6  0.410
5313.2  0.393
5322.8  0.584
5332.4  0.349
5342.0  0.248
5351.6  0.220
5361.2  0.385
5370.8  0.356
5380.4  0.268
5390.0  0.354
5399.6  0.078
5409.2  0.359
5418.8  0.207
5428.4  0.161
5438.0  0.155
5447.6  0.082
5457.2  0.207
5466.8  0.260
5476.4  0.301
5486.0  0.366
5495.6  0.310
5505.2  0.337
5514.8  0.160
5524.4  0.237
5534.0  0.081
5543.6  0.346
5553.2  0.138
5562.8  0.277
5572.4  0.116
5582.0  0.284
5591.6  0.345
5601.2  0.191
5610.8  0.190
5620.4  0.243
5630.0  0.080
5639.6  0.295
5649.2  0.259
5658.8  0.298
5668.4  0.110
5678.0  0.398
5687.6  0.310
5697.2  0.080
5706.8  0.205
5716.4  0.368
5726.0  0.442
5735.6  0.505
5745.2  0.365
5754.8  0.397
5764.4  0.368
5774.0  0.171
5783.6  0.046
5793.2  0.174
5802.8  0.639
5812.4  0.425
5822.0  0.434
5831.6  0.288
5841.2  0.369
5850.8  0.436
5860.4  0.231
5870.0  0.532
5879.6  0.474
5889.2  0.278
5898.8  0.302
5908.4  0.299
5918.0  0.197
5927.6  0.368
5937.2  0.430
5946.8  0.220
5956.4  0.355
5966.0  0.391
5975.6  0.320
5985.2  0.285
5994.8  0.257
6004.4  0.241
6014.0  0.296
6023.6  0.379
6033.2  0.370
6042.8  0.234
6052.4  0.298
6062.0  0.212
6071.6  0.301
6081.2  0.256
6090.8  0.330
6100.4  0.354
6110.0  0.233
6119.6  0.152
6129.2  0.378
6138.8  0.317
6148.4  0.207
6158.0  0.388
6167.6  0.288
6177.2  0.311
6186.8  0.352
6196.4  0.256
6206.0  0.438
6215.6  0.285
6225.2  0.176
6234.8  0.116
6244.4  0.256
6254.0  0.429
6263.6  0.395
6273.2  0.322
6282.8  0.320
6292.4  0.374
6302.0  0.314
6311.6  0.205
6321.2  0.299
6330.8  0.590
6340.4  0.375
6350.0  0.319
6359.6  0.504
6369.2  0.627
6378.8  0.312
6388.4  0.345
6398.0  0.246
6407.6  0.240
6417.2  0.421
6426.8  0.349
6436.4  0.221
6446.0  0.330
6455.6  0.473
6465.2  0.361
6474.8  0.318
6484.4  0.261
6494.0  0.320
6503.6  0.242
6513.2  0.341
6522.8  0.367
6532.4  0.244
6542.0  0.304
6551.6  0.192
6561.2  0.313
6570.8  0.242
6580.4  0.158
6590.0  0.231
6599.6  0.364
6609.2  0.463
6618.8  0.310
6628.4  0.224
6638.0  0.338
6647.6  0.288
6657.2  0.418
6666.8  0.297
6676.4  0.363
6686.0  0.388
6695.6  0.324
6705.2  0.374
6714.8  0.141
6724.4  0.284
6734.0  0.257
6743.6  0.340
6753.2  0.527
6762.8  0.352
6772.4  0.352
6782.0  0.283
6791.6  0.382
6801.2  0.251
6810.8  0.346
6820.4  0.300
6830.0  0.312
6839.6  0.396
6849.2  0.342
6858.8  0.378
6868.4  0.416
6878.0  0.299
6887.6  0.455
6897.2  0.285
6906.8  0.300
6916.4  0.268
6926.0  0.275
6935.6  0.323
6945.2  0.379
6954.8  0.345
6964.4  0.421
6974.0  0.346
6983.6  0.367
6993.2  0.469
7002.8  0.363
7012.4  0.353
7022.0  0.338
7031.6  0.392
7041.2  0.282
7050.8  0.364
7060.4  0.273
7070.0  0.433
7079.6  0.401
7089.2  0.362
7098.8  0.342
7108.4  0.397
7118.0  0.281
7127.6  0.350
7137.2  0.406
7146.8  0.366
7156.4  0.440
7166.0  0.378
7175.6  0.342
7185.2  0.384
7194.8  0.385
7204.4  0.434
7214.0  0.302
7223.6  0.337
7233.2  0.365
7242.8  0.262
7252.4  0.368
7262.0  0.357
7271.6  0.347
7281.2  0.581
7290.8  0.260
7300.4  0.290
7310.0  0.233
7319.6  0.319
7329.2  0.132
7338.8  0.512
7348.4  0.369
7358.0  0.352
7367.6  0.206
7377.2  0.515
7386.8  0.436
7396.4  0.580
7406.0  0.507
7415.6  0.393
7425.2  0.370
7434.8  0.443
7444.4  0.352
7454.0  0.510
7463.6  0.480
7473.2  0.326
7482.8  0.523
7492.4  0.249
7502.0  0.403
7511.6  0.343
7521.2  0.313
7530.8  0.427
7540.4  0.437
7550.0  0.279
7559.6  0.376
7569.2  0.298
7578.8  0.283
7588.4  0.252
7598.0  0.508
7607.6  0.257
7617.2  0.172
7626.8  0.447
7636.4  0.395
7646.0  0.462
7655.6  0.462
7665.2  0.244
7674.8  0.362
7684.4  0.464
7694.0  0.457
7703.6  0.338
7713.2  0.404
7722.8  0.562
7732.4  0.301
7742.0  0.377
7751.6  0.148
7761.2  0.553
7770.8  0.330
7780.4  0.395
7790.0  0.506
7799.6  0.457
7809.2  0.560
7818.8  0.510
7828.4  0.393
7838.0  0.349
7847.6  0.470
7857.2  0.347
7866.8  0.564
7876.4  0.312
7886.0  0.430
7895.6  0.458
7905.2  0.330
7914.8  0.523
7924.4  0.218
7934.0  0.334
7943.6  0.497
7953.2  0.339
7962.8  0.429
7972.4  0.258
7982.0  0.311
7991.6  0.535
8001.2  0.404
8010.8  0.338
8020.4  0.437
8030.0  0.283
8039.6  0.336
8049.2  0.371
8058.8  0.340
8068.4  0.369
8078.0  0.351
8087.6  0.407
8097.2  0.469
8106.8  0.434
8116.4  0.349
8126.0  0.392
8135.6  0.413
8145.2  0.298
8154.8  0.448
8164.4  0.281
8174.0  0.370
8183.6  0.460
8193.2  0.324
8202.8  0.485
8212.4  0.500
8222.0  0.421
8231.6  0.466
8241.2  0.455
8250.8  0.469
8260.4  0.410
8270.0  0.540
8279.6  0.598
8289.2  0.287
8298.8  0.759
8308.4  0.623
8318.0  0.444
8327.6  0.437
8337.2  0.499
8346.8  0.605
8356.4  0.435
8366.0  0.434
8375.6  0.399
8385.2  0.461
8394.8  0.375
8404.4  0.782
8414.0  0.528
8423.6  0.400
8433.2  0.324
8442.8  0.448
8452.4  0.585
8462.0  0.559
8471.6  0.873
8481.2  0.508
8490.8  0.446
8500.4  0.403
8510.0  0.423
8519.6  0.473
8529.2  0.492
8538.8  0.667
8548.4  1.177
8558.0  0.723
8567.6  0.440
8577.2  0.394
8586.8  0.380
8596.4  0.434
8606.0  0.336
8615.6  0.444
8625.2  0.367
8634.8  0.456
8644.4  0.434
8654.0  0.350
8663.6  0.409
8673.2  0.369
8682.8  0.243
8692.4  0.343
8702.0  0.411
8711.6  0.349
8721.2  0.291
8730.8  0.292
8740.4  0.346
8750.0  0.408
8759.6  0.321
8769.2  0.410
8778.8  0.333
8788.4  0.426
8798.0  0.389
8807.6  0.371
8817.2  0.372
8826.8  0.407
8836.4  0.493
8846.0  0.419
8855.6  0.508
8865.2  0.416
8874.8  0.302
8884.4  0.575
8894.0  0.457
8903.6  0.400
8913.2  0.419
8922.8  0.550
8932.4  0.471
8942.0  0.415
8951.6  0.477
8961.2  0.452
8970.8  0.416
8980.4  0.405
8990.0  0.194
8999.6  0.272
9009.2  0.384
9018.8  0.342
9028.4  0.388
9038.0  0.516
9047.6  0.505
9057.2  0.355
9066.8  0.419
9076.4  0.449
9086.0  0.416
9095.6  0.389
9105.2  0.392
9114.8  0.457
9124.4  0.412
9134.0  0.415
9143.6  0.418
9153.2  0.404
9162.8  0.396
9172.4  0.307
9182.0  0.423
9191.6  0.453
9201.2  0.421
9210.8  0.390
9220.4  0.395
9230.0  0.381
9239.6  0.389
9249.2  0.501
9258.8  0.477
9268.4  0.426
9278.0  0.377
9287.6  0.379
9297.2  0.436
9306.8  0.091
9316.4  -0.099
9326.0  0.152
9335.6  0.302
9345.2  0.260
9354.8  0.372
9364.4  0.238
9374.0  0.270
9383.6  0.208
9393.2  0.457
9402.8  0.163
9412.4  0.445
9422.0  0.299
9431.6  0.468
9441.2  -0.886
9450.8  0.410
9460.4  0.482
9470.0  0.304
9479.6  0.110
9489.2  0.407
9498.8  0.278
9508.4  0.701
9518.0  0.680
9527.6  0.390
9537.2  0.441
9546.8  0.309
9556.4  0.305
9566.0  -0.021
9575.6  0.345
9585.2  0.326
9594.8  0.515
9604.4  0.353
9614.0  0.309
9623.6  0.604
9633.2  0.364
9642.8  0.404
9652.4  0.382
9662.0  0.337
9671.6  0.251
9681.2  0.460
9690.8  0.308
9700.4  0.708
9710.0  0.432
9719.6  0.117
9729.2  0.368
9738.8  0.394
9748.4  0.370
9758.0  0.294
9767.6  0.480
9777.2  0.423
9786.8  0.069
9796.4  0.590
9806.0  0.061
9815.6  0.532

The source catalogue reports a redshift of 0.707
